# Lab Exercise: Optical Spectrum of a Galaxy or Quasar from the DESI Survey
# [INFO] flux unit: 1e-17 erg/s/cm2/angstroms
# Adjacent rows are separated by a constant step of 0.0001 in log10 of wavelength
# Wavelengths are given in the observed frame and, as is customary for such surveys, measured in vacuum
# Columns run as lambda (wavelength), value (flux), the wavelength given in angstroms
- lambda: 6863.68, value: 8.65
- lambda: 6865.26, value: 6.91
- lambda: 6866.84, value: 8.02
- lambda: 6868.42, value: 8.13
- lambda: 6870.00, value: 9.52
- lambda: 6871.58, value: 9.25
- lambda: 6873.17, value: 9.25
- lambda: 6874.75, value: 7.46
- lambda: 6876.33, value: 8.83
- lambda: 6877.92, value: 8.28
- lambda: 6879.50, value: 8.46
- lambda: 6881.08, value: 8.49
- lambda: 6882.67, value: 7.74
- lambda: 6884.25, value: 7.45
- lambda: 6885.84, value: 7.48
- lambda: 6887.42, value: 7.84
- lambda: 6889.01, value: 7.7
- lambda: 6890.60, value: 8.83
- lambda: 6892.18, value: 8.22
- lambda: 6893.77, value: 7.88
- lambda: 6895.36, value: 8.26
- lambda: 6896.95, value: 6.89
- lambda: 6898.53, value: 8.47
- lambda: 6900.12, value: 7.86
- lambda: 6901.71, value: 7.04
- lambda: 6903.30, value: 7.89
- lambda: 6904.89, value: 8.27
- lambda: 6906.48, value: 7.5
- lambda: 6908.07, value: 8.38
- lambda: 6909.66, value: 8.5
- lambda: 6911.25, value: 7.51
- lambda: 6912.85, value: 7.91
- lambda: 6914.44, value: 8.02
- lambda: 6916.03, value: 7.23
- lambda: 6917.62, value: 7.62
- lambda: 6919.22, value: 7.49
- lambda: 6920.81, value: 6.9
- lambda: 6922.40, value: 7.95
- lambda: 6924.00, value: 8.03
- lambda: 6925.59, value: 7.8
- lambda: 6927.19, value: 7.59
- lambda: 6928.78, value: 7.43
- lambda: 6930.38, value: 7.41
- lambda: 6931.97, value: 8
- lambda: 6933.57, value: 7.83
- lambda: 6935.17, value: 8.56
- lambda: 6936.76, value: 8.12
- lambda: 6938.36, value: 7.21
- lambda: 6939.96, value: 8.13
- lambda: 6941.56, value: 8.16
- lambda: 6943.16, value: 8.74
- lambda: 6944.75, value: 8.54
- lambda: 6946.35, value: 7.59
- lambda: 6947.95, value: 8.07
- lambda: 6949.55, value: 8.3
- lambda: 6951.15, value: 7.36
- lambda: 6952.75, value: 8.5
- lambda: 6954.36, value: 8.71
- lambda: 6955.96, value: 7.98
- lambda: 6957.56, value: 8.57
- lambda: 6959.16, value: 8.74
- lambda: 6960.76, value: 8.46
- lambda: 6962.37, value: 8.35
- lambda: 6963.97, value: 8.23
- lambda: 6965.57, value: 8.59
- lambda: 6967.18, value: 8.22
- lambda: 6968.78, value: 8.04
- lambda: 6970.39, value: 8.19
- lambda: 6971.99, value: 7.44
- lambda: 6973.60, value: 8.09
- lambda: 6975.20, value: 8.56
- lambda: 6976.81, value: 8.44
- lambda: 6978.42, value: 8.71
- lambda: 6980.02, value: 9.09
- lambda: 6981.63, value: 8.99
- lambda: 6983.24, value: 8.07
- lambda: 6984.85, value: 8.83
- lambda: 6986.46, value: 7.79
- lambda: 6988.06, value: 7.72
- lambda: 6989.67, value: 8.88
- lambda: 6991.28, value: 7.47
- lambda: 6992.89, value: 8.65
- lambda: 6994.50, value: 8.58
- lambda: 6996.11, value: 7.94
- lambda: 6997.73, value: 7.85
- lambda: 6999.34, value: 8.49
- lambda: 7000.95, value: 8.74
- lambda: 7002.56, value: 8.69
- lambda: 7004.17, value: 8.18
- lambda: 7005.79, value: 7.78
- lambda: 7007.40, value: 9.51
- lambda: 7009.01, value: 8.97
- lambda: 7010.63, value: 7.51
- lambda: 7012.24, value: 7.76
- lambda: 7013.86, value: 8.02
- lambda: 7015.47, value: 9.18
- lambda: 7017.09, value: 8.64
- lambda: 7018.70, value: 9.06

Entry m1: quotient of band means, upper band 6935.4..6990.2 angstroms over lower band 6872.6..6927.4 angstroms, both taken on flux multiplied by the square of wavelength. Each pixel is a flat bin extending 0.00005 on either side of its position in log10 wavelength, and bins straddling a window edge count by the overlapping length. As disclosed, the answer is 1.07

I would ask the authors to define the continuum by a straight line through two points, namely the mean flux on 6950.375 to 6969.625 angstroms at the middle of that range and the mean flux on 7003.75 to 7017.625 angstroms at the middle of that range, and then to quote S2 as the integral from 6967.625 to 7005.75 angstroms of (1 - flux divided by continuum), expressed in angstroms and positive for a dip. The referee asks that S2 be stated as 0.2 angstroms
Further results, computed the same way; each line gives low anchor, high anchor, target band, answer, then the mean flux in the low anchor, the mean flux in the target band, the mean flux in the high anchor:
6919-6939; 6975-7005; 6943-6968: -0.9 angstroms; 7.73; 8.3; 8.4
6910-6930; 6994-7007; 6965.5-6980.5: -0.4 angstroms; 7.64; 8.31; 8.31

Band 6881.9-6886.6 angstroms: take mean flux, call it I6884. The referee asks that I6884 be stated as 7.56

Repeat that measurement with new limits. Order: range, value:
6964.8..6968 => 8.4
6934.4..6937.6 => 8.34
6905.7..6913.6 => 7.96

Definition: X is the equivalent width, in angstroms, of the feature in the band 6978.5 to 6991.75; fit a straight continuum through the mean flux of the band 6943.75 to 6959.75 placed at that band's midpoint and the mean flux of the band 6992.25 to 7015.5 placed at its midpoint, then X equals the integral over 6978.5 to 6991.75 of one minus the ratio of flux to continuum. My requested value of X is -0.1 angstroms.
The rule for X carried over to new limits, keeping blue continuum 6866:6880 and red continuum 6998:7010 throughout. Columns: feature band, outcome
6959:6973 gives 0.6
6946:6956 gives 0.6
